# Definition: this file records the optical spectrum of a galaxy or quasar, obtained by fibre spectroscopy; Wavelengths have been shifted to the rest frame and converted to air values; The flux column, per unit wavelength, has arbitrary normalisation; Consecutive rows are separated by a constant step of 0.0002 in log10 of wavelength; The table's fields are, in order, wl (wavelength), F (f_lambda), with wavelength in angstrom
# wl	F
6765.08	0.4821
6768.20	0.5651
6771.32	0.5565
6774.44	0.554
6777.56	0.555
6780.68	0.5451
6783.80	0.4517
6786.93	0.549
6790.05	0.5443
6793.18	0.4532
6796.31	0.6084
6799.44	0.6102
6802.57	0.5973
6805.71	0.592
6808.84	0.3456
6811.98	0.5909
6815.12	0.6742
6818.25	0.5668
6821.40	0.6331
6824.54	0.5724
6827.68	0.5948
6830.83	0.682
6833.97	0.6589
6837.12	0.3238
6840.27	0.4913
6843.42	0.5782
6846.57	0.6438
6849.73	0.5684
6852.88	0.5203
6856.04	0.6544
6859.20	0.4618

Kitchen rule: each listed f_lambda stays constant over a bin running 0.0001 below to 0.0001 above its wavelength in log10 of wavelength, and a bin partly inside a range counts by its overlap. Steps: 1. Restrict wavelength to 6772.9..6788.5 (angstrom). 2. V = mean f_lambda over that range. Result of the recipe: 0.531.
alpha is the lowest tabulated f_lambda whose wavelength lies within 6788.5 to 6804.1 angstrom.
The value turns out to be 0.4532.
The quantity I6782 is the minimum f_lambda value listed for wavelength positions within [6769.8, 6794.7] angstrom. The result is 0.4517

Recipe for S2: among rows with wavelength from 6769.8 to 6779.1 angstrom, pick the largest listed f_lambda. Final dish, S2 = 0.5565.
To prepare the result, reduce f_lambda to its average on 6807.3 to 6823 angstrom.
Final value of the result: 0.562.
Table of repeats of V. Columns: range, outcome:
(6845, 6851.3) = 0.605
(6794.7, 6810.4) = 0.55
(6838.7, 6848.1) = 0.571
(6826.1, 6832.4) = 0.638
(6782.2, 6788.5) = 0.501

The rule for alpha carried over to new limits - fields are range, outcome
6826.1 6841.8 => 0.3238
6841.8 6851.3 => 0.5684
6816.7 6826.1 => 0.5668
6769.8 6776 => 0.554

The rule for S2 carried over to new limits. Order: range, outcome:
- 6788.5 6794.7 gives 0.5443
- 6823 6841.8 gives 0.682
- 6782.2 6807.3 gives 0.6102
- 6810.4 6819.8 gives 0.6742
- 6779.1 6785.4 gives 0.5451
